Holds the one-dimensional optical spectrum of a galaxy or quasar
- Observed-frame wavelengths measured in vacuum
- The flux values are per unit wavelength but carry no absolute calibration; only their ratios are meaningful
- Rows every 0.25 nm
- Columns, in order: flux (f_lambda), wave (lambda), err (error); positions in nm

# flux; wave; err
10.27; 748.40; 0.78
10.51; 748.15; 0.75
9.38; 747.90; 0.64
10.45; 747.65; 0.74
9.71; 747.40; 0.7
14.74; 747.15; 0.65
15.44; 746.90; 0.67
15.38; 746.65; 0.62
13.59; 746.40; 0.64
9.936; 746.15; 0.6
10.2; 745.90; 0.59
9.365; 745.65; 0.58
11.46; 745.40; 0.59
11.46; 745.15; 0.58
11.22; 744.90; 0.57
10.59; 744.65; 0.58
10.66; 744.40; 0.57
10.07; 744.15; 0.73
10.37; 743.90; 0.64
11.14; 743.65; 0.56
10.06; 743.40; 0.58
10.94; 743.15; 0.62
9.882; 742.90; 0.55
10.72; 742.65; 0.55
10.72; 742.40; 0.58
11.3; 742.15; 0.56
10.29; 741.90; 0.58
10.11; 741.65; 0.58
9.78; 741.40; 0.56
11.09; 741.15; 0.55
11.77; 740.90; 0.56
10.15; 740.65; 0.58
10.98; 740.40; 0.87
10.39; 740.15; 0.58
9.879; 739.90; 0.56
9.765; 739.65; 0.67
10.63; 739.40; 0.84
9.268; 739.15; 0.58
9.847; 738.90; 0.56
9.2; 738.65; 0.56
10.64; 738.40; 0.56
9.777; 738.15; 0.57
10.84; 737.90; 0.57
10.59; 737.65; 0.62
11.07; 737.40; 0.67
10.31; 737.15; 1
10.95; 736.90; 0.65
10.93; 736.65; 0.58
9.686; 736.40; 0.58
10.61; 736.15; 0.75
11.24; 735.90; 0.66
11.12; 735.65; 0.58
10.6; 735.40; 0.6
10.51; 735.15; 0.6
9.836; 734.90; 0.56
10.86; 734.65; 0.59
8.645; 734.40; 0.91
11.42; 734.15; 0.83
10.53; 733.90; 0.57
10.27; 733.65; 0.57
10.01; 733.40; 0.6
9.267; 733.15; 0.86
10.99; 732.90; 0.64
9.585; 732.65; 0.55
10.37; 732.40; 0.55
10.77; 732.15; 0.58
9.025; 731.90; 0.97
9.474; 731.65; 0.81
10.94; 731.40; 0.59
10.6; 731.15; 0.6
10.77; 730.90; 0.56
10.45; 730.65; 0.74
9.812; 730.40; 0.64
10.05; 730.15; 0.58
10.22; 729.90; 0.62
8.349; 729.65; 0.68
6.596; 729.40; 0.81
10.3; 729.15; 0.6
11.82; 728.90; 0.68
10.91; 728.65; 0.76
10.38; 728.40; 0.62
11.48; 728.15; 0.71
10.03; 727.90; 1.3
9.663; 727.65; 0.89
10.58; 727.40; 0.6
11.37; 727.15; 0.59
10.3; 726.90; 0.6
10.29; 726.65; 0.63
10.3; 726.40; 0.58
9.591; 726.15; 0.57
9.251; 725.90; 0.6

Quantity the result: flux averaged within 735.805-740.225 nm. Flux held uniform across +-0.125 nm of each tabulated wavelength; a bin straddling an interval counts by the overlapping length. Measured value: 10.3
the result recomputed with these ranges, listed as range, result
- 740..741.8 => 10.6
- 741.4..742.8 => 10.5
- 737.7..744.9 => 10.4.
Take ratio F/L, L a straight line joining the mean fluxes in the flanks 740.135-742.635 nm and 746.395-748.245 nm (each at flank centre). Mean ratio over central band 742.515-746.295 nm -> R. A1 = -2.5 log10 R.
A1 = 0.09 mag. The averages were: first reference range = 10.7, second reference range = 12.4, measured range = 10.6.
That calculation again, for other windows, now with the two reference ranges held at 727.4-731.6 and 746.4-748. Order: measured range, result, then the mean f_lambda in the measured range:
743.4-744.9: 0.16 mag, 10.6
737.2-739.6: 0.12 mag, 10.2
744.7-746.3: 0.17 mag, 10.7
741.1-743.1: 0.14 mag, 10.5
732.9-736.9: 0.05 mag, 10.4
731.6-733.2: 0.06 mag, 9.98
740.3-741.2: 0.07 mag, 11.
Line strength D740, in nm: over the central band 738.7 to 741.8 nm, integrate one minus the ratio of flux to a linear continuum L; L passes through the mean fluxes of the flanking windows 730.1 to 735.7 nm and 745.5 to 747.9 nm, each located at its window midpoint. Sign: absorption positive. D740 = 0.243 nm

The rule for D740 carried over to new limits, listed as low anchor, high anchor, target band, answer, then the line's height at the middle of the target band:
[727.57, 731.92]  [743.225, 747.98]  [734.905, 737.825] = -0.02 nm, 10.6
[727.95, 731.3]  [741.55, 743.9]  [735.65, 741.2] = -0.01 nm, 10.4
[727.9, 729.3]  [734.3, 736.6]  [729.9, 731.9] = 0.09 nm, 10.7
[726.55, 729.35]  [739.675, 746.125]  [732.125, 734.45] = 0.07 nm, 10.5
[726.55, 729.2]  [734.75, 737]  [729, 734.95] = 0.37 nm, 10.6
